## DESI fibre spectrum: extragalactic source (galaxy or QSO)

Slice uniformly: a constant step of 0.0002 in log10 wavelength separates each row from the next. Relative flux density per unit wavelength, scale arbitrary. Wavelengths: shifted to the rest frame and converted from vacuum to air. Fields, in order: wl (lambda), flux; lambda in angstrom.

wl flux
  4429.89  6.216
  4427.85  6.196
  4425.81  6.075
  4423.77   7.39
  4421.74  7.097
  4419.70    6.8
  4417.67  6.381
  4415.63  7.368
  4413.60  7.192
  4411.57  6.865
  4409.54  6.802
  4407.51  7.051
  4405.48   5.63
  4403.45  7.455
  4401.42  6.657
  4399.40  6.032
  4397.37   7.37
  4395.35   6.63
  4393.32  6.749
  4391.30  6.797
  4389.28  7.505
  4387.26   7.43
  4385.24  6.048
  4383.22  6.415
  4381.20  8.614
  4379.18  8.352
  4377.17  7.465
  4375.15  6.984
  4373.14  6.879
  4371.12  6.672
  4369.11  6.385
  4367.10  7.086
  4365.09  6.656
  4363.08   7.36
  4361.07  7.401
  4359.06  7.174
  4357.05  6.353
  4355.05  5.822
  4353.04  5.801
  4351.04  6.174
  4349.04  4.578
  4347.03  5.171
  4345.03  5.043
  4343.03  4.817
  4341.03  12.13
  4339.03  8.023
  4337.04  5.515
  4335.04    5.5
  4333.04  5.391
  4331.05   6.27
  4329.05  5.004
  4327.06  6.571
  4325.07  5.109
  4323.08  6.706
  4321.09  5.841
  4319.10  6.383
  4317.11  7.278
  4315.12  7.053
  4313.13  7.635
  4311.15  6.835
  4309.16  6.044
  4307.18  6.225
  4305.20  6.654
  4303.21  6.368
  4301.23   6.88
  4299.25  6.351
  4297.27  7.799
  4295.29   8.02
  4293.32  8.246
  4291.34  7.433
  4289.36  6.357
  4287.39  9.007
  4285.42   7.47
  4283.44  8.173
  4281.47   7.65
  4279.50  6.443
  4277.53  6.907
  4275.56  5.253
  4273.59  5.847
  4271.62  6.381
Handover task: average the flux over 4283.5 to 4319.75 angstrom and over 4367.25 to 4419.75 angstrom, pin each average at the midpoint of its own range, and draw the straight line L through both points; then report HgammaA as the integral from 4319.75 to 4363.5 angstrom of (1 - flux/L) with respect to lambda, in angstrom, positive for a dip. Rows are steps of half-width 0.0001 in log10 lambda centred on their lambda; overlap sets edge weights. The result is 5.02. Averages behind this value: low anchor 7.15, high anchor 6.95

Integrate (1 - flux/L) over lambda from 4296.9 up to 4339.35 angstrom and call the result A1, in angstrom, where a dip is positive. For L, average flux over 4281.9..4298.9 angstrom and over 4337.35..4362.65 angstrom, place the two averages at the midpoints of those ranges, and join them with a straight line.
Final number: 4.76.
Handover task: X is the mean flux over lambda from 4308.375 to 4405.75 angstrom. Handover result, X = 6.64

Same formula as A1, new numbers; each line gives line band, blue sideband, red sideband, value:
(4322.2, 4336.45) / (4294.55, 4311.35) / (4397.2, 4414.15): 2.1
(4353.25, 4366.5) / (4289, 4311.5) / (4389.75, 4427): 0.2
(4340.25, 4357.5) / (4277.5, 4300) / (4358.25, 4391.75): 2.7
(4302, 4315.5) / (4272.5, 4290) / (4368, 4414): 0.6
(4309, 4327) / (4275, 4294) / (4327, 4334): -1.2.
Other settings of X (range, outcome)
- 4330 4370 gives 6.43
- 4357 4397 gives 7.07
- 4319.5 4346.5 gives 6.29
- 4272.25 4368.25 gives 6.66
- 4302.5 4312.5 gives 6.47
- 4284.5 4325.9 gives 6.94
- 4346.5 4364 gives 6.23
